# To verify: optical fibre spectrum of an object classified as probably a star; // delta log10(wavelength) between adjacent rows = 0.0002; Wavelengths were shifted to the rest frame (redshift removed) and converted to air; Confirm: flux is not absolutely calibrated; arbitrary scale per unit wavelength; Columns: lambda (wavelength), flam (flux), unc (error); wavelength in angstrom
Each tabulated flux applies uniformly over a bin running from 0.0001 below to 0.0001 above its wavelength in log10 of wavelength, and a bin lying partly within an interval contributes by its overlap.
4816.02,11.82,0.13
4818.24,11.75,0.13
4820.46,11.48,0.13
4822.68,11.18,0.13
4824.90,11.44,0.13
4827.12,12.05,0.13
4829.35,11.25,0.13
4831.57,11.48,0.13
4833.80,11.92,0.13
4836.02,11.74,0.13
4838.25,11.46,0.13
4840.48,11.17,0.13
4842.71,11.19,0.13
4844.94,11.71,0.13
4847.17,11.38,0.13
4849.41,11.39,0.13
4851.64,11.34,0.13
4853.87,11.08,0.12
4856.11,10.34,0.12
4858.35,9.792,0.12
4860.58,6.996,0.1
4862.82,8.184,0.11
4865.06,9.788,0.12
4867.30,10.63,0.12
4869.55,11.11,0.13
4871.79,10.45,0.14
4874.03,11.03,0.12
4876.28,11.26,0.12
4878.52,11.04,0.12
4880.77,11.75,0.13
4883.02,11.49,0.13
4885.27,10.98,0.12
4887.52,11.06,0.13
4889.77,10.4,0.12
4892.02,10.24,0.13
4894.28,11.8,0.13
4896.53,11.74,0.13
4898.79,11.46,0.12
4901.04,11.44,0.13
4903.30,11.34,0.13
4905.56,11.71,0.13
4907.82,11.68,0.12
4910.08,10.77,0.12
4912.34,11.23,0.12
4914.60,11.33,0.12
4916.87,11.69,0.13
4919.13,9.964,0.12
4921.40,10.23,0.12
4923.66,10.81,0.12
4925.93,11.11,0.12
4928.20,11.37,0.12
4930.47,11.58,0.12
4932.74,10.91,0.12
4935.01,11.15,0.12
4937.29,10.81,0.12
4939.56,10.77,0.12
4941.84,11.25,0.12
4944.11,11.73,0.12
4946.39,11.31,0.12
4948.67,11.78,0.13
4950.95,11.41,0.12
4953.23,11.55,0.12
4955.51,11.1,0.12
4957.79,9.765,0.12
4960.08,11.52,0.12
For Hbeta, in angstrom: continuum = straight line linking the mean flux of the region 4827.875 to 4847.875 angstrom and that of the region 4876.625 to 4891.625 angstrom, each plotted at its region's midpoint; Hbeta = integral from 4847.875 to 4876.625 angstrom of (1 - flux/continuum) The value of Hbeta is 2.6 angstrom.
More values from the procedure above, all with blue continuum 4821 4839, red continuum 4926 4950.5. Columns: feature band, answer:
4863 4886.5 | 1.2 angstrom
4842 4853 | 0.1 angstrom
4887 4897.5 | 0.3 angstrom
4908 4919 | 0.2 angstrom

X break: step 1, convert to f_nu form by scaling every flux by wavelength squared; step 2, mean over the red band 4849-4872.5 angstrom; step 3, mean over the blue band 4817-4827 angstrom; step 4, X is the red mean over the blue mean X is 0.89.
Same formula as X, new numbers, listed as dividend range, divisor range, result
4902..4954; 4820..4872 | 1.07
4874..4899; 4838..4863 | 1.08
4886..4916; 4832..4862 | 1.06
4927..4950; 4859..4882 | 1.13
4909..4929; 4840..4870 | 1.08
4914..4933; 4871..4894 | 1.02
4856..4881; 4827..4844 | 0.89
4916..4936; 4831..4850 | 0.99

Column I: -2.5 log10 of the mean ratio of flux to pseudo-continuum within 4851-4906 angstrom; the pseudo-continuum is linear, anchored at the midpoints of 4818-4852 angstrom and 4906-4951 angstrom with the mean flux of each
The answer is 0.06 mag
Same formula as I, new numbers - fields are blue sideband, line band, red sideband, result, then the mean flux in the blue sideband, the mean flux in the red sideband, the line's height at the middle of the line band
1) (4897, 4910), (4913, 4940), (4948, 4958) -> 0.036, 11.5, 11.2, 11.4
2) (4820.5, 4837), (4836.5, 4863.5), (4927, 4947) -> 0.092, 11.6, 11.2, 11.5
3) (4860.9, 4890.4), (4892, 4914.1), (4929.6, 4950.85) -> -0.050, 10.6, 11.3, 10.9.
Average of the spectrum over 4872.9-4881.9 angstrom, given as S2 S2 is 11.3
